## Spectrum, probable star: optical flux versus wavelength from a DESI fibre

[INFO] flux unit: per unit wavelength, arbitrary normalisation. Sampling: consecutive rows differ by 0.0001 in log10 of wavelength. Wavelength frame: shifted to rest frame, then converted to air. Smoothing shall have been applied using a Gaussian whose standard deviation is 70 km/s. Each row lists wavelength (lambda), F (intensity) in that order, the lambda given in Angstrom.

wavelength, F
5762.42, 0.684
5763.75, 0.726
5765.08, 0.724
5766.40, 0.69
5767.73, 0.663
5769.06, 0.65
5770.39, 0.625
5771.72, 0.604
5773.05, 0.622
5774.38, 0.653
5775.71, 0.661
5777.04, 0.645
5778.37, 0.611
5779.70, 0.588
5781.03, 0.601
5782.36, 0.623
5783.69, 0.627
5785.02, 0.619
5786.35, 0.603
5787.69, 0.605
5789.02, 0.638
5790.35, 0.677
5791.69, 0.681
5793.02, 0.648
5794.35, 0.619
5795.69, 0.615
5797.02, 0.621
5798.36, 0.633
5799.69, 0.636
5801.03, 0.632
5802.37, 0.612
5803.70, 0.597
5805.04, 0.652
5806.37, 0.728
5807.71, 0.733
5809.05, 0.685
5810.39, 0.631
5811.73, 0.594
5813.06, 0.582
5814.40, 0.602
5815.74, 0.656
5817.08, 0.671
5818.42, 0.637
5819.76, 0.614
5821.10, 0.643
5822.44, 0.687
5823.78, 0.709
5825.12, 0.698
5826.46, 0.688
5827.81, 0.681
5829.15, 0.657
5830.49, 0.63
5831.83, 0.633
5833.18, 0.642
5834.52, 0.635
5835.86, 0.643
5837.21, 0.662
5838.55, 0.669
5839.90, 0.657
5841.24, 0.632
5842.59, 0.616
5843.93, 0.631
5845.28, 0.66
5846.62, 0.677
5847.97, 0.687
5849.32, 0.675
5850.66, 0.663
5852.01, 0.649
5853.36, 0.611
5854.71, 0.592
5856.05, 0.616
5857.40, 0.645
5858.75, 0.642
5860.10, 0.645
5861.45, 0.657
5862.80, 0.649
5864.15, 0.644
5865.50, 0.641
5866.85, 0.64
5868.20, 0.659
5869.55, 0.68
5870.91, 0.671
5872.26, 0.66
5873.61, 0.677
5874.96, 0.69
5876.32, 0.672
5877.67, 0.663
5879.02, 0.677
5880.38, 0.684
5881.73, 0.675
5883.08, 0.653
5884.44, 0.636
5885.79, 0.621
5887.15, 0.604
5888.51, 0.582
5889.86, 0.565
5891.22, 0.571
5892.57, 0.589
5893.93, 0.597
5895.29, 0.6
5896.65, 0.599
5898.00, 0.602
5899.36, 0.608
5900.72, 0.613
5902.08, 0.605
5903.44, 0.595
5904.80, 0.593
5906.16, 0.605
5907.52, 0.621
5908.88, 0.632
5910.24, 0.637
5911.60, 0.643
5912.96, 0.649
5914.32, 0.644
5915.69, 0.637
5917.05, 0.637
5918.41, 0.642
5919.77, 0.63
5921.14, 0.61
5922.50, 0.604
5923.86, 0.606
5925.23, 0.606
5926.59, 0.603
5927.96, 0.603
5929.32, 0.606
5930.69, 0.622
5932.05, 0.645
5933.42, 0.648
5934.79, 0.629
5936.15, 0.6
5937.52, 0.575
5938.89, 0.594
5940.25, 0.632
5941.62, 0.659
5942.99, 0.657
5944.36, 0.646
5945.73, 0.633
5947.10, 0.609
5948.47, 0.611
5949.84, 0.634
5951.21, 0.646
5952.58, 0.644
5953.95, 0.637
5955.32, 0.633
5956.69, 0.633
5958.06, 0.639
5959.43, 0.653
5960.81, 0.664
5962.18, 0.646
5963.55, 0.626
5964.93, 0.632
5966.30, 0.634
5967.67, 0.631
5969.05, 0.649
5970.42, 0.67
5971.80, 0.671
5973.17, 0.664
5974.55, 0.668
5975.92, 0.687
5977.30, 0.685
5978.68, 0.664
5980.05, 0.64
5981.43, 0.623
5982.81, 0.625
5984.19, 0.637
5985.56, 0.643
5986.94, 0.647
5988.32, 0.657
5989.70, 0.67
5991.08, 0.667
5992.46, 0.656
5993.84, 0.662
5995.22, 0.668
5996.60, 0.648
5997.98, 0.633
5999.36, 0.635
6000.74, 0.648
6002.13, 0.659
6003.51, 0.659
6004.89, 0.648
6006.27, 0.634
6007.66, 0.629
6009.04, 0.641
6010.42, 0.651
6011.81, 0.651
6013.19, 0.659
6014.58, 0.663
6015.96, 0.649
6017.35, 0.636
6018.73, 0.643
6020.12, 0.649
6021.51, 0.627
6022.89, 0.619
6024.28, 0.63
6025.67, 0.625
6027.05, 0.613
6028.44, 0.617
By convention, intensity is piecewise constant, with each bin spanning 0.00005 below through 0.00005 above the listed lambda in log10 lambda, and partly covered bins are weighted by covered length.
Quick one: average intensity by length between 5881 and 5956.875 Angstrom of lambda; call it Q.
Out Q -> 0.62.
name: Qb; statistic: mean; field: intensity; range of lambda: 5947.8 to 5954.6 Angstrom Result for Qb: 0.635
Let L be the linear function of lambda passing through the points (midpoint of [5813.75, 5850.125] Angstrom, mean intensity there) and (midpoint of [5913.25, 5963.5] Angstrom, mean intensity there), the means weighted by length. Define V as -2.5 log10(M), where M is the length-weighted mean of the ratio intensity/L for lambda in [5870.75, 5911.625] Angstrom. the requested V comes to 0.024 mag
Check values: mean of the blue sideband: 0.655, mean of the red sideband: 0.628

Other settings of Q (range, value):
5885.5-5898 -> 0.592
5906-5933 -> 0.625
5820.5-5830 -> 0.68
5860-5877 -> 0.661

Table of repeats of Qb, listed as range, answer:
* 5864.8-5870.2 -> 0.655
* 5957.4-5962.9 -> 0.65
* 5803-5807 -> 0.659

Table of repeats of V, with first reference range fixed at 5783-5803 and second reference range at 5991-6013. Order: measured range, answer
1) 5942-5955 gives 0.02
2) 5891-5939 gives 0.05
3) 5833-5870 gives -0.02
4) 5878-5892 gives 0.02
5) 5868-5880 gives -0.06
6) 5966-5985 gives -0.01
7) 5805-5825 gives -0.04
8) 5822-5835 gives -0.05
